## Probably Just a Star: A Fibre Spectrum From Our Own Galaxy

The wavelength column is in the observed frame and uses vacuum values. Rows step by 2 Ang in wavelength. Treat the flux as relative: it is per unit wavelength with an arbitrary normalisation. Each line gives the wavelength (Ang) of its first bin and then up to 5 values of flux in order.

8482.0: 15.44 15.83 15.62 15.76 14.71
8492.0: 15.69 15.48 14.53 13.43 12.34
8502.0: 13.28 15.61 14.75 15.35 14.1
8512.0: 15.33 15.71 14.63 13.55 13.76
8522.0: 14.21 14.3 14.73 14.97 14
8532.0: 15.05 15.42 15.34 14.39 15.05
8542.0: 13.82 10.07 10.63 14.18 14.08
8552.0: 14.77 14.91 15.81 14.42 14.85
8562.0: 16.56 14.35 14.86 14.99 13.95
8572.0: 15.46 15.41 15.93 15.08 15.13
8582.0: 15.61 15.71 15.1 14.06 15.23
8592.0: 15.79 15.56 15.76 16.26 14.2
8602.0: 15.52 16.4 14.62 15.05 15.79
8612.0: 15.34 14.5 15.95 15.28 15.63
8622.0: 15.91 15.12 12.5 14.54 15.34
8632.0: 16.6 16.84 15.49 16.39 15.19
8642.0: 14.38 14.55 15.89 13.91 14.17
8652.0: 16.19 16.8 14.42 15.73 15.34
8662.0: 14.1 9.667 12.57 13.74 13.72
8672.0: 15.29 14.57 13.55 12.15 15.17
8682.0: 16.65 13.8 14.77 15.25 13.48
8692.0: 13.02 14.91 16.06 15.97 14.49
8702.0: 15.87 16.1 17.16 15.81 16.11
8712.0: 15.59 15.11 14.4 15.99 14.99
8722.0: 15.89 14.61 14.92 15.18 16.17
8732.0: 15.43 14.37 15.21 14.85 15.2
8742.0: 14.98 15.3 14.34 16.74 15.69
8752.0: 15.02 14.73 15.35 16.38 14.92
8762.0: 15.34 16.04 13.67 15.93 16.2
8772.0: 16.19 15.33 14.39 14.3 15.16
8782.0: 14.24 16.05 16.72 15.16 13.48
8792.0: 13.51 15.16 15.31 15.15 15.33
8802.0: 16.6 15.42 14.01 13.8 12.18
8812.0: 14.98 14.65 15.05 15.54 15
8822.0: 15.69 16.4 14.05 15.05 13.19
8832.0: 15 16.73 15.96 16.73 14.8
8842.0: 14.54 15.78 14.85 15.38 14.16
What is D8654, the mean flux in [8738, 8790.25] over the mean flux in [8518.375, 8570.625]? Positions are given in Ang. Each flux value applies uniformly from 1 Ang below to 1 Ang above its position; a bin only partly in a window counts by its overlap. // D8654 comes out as 1.06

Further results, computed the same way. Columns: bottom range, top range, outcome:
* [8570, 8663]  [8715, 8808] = 0.99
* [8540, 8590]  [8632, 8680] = 1.00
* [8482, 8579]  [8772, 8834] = 1.02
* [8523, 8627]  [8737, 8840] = 1.02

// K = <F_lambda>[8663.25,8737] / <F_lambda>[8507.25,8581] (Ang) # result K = 1.0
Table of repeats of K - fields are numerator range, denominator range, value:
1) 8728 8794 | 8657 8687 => 1.08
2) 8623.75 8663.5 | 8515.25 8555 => 1.07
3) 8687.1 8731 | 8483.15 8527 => 1.04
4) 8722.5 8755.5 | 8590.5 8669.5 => 1.01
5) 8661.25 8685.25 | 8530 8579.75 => 0.95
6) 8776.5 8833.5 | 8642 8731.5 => 1.00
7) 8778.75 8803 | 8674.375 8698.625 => 1.04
